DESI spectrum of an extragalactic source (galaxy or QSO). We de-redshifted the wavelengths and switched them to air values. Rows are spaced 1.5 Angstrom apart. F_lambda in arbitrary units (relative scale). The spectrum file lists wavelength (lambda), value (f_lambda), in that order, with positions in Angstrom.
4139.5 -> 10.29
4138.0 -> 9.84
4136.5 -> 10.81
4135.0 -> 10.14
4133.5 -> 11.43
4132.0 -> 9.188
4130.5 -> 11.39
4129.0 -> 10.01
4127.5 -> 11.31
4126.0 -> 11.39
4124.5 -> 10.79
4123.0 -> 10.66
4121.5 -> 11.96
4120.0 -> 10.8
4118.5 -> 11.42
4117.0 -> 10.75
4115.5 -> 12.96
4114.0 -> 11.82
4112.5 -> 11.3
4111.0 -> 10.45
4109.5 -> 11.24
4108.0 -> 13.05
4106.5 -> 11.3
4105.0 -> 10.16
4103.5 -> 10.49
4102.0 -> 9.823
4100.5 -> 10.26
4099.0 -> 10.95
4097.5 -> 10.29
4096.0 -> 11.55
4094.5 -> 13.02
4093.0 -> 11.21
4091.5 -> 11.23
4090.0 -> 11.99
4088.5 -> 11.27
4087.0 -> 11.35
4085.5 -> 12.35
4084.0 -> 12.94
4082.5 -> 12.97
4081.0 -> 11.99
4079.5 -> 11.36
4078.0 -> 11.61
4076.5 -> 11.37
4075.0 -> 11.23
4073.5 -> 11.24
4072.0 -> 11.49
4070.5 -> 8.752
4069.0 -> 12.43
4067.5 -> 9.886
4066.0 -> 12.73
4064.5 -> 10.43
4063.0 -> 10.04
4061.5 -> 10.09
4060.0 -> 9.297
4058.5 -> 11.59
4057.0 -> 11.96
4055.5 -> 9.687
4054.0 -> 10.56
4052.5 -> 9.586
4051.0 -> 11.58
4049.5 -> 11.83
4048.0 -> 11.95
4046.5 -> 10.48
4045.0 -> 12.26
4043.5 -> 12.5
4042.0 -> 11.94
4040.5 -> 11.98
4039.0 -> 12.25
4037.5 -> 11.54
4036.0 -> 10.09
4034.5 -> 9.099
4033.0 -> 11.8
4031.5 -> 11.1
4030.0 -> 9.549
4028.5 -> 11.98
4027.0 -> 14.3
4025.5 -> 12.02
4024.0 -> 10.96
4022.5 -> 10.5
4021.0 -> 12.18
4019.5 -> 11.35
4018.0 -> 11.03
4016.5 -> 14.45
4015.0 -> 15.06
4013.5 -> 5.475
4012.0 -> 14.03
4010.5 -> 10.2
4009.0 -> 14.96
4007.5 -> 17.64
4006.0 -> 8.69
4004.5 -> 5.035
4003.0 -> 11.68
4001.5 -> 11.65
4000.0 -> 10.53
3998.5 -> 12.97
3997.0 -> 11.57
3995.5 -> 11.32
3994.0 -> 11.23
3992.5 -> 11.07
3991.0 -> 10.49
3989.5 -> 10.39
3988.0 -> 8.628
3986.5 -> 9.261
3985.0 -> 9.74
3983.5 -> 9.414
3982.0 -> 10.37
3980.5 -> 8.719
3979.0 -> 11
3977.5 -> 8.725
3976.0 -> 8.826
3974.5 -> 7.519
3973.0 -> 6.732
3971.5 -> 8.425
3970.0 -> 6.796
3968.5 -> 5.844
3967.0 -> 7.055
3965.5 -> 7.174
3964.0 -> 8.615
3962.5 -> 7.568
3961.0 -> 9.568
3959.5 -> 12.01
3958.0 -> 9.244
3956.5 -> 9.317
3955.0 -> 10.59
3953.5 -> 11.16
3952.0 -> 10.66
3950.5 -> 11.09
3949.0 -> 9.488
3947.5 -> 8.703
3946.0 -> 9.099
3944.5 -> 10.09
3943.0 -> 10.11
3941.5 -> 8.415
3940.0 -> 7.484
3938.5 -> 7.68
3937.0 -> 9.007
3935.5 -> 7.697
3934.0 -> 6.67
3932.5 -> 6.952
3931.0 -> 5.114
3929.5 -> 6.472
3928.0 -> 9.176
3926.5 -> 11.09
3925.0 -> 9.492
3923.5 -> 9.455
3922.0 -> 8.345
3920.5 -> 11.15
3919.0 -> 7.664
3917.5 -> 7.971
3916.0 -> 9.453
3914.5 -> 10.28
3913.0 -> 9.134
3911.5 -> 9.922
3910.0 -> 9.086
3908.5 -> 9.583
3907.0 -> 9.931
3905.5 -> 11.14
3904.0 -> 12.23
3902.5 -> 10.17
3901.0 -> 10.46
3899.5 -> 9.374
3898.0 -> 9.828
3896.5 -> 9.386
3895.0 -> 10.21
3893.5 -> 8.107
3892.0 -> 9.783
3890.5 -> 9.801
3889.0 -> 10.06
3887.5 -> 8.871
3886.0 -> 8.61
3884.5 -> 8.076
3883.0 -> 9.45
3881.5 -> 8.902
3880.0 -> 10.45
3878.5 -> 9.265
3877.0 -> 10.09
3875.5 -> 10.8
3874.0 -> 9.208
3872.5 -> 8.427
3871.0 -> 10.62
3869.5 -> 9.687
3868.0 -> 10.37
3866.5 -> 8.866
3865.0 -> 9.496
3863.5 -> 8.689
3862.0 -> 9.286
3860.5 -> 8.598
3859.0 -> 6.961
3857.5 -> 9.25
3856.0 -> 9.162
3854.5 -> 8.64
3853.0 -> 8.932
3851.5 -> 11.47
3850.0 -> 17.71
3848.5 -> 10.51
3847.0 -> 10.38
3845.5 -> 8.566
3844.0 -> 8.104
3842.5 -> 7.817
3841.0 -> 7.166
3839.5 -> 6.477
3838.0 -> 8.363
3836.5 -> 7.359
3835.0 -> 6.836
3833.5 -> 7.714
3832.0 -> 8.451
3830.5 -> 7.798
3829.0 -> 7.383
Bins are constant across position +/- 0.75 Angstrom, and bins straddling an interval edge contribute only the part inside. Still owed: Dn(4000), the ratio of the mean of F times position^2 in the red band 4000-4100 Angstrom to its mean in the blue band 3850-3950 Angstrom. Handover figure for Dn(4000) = 1.3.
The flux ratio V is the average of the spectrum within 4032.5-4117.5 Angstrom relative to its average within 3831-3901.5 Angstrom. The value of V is 1.22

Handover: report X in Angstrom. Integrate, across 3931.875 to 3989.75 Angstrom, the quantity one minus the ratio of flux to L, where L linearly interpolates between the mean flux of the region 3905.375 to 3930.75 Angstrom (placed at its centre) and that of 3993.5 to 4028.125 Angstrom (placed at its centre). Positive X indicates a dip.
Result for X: 8.40 Angstrom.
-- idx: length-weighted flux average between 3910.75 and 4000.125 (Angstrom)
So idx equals 9.15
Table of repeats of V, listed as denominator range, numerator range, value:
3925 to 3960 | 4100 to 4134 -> 1.23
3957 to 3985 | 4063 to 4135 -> 1.31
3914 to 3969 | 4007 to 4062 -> 1.31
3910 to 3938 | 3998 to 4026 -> 1.34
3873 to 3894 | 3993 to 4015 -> 1.21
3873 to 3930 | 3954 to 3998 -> 0.97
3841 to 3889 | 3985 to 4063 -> 1.18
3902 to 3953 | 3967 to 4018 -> 1.12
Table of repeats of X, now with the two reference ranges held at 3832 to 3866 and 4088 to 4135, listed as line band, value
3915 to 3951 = 3.7 Angstrom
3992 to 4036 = -4.9 Angstrom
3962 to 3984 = 4.0 Angstrom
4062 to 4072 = 0.0 Angstrom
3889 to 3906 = -1.2 Angstrom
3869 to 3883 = -0.8 Angstrom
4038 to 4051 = -1.6 Angstrom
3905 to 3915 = -0.4 Angstrom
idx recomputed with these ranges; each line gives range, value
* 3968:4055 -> 10.7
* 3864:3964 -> 9.35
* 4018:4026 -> 11.3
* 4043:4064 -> 10.9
